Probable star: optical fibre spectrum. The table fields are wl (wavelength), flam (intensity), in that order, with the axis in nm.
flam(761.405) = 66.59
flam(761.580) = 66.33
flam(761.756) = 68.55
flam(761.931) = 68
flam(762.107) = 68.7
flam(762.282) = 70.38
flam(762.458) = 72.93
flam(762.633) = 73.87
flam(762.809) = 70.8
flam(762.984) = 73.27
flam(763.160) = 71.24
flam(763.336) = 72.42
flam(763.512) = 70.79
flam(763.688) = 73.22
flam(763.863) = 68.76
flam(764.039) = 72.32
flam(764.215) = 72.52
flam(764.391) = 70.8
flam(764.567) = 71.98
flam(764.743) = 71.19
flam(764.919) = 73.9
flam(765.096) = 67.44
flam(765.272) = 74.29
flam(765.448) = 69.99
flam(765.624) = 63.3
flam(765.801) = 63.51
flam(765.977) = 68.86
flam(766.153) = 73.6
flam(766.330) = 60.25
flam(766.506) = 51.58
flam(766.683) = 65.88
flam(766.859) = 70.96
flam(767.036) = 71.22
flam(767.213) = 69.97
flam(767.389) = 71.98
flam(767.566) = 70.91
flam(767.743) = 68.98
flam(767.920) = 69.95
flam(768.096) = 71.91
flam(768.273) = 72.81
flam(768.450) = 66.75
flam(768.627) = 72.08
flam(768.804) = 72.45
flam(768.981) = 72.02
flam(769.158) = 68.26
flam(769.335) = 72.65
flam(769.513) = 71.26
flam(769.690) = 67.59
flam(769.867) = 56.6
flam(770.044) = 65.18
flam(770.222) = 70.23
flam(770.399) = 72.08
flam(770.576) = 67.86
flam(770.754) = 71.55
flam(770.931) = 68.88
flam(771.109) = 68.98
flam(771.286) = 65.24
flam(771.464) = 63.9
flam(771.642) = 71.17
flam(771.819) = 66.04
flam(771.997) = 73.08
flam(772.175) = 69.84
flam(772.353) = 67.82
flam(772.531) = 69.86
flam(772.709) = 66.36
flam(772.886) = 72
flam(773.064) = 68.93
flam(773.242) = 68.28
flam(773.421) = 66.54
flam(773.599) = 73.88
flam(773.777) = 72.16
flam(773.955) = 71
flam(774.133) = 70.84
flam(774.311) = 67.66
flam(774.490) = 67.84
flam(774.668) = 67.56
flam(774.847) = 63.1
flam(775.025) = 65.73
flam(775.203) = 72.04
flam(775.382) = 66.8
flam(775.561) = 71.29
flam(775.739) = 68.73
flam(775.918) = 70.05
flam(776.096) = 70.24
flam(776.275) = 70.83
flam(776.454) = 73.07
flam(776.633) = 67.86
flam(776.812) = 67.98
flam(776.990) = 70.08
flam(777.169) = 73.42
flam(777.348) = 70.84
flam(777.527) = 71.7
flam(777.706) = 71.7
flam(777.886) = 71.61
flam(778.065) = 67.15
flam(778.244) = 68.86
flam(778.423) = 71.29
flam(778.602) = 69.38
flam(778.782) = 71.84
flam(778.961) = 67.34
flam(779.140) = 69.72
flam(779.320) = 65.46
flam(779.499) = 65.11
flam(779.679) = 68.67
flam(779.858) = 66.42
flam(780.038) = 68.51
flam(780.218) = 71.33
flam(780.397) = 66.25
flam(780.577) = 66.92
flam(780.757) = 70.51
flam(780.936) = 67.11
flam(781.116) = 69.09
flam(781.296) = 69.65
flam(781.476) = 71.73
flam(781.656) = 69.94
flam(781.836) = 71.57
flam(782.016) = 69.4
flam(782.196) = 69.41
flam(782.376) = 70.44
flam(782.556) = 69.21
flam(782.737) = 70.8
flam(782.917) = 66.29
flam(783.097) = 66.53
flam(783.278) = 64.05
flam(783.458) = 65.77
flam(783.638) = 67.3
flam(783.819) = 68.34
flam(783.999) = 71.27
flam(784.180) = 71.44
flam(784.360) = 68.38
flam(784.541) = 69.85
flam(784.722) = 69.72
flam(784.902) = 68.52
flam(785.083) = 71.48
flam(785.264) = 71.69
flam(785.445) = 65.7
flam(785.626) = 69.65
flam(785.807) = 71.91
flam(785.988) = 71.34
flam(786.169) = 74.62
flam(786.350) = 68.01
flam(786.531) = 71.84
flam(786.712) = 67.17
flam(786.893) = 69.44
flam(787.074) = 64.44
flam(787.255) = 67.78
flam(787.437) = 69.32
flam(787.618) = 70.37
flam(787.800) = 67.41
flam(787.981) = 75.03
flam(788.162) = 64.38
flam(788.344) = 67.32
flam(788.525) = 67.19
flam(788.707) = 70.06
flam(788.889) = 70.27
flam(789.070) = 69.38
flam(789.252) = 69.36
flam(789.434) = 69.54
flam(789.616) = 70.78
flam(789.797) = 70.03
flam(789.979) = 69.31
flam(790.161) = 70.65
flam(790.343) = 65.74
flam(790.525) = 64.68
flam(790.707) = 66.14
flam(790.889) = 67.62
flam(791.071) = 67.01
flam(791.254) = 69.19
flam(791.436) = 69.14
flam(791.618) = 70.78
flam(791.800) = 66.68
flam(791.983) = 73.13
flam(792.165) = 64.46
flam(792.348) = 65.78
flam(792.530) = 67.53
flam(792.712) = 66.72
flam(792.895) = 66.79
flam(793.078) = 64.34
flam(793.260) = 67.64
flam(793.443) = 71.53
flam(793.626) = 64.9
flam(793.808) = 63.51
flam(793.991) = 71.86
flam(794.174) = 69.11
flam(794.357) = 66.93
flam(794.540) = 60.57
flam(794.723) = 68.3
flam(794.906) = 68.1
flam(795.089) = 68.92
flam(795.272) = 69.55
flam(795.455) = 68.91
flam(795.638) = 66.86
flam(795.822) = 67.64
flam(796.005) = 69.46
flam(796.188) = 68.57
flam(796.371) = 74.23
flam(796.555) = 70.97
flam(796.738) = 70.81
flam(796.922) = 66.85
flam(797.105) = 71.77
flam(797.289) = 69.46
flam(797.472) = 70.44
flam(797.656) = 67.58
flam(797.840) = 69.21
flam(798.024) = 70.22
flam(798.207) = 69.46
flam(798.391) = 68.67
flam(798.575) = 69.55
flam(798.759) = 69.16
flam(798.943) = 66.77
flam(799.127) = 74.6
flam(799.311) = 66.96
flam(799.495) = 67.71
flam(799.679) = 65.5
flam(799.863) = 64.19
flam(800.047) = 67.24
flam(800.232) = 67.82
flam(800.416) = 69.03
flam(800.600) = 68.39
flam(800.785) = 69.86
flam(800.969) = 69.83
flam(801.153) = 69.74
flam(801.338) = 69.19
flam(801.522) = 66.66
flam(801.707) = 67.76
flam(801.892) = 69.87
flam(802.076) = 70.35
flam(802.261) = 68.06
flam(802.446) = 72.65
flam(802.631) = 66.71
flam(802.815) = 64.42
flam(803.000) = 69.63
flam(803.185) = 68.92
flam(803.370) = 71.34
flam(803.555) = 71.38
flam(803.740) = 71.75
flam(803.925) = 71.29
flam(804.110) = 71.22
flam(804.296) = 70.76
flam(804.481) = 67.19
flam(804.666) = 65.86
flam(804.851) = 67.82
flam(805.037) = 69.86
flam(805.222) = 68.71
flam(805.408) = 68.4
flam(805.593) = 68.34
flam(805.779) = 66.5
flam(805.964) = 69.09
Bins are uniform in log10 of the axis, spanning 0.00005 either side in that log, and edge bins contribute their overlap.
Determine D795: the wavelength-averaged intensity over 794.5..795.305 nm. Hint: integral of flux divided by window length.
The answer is 67.3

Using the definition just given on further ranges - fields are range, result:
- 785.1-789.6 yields 69.4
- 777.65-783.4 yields 68.8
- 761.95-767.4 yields 69.7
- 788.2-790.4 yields 69.1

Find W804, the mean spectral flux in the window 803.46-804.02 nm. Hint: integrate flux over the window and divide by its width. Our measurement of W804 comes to 71.5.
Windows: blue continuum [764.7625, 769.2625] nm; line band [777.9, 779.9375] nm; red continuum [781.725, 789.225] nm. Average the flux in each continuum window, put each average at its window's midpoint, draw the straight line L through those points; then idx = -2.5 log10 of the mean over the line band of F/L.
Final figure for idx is 0.01 mag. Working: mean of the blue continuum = 69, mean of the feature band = 68.5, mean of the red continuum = 69.1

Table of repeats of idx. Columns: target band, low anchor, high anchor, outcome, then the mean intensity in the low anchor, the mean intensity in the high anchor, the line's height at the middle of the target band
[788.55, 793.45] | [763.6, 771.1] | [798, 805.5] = 0.012 mag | 69.2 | 68.9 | 69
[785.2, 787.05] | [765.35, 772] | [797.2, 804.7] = -0.019 mag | 68.4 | 69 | 68.7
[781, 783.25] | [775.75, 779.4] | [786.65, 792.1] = 0.003 mag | 70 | 68.6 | 69.5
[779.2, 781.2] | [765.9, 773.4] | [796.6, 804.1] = 0.016 mag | 68.7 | 69.1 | 68.8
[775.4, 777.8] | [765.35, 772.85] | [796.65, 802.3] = -0.030 mag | 68.5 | 68.8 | 68.5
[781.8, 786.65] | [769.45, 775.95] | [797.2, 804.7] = -0.010 mag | 68.6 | 69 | 68.7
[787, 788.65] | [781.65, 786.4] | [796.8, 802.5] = 0.016 mag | 69.4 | 68.8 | 69.2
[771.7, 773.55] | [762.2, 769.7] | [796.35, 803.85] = 0.013 mag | 70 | 69.1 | 69.9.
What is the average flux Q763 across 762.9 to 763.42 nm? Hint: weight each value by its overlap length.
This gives 72.2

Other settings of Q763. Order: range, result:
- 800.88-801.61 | 68.9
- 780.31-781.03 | 67.7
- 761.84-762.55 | 70.1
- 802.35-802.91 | 68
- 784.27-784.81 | 69.3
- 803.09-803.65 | 70.5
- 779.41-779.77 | 66.9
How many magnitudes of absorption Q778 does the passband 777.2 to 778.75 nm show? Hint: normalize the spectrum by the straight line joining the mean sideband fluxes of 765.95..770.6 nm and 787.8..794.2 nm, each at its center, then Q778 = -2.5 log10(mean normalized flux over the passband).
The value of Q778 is -0.03 mag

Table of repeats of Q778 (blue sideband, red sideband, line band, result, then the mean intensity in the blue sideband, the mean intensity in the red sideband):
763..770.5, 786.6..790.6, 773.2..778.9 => -0.01 mag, 69.4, 68.7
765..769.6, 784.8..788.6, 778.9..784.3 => 0.01 mag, 69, 69.3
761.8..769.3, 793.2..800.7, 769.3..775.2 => 0.02 mag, 69.9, 68.5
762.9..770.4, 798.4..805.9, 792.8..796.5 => 0.02 mag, 69.4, 68.8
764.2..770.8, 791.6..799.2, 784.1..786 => -0.02 mag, 69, 68.5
